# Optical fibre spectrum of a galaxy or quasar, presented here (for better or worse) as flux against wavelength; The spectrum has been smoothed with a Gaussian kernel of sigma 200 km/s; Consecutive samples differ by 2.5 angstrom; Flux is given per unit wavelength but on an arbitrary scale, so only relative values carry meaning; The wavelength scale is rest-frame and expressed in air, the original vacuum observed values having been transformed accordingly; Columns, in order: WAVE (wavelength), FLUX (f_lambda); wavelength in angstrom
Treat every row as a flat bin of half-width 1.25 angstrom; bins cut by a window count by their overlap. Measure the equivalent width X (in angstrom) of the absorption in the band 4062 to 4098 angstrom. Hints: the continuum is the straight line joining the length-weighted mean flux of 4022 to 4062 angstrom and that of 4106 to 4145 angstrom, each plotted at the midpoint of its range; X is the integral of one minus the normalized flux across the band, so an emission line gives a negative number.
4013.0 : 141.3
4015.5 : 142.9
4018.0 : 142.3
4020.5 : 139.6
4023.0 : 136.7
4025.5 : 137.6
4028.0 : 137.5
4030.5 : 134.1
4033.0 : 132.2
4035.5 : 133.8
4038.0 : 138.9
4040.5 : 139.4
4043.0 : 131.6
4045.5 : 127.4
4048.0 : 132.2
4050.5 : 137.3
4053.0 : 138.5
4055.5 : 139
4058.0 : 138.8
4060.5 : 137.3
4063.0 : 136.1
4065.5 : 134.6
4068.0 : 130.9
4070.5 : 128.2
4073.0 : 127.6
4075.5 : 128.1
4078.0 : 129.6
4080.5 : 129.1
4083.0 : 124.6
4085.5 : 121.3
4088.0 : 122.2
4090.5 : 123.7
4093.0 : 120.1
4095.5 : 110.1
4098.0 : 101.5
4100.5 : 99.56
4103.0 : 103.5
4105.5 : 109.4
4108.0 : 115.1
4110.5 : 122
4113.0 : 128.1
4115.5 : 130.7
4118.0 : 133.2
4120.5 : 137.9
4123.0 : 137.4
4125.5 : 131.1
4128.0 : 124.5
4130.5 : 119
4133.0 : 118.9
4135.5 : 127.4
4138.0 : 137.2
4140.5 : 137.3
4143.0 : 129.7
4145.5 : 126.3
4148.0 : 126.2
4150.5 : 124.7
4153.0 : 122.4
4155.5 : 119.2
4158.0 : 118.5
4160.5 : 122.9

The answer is 1.9 angstrom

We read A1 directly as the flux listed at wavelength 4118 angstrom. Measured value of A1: 133.2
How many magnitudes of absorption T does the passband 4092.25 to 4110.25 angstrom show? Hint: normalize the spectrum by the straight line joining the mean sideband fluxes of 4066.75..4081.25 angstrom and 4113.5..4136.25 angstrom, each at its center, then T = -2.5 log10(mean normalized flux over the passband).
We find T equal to 0.183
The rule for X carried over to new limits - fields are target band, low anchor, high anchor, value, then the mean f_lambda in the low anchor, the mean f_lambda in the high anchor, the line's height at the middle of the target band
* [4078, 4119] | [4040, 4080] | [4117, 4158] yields 3.8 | 133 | 128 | 131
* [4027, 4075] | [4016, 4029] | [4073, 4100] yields -1.3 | 139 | 121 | 131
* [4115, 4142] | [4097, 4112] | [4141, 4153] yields -2.6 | 109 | 127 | 119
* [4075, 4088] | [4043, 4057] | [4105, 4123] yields 0.5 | 135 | 127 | 131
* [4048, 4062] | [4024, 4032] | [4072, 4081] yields -0.6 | 136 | 129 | 132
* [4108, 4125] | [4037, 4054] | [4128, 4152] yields -0.2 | 135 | 127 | 129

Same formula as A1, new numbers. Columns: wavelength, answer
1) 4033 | 132.2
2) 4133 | 118.9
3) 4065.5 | 134.6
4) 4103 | 103.5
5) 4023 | 136.7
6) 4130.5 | 119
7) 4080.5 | 129.1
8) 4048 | 132.2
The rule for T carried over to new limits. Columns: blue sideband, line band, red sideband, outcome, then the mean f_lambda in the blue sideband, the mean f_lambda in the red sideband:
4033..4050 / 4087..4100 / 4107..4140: 0.14 mag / 134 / 128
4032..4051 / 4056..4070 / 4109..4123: -0.02 mag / 134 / 131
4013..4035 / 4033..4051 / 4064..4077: 0.01 mag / 138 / 130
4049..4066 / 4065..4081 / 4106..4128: 0.05 mag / 137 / 128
